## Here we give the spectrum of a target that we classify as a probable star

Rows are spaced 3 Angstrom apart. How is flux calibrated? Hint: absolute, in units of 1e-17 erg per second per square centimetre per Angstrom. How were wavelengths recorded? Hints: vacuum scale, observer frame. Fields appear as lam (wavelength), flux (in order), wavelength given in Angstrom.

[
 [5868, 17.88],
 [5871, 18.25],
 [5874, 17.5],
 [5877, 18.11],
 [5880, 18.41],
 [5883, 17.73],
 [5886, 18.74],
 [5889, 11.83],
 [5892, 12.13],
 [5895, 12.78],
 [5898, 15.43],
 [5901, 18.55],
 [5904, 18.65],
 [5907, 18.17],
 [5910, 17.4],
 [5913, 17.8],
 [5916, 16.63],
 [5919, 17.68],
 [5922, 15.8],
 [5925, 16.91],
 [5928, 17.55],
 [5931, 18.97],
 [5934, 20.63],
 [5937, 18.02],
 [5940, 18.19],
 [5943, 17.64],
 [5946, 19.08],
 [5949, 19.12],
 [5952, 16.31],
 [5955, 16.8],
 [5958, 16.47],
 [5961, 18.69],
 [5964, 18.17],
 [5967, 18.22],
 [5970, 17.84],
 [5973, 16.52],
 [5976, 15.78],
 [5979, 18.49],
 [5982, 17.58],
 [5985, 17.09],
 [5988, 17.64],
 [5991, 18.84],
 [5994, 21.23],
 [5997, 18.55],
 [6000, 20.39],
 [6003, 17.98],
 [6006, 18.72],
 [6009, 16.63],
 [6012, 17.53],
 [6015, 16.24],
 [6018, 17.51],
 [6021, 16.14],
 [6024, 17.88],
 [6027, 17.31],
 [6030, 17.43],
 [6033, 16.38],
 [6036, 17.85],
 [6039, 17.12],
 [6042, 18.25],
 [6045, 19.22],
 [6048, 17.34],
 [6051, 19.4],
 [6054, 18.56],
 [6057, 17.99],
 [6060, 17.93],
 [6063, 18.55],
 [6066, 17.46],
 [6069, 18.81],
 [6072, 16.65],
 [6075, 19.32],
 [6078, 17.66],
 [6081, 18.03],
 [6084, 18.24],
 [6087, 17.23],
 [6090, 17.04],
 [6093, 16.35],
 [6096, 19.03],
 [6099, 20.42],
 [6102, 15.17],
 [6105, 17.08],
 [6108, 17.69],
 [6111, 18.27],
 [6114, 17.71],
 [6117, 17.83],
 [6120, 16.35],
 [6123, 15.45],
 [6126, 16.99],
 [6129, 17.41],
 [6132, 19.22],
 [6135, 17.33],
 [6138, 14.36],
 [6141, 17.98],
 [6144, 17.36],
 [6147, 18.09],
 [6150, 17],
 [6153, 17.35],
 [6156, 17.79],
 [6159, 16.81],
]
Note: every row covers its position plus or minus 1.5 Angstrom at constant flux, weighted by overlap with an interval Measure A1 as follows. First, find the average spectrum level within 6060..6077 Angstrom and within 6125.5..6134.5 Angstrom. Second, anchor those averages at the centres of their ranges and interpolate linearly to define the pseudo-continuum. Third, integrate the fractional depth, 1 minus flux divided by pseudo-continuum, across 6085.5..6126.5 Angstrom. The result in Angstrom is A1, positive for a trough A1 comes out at 1.5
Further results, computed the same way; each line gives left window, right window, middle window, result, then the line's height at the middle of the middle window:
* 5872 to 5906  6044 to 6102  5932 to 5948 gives -1.77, 16.9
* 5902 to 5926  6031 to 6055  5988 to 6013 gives -1.25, 17.8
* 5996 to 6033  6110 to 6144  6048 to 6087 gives -1.65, 17.4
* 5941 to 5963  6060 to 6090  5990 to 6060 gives -0.58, 17.9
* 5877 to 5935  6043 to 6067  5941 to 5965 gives -0.57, 17.4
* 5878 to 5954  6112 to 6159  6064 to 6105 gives -1.36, 17.2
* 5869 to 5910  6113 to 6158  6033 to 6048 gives -0.76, 17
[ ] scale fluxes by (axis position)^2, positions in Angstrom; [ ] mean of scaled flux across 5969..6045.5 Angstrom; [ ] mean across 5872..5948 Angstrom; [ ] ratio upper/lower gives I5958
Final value 1.1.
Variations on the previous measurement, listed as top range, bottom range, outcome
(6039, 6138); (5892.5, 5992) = 1.06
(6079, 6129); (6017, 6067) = 1.00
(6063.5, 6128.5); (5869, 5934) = 1.10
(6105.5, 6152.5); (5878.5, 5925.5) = 1.13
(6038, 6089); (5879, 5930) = 1.15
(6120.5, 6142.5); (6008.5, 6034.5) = 1.03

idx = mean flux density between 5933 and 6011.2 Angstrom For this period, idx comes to 18.1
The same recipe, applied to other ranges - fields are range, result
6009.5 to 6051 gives 17.5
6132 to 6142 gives 16.9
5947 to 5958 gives 17.4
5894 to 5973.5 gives 17.6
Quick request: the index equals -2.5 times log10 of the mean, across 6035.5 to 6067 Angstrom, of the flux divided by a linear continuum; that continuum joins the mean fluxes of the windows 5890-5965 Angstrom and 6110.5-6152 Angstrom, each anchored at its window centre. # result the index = -0.06 mag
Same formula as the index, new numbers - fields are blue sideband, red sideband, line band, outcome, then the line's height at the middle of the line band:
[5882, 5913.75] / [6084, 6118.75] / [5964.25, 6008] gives -0.083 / 16.8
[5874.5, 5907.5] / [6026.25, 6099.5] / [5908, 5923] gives -0.034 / 16.6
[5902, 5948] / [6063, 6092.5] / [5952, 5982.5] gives 0.032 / 17.9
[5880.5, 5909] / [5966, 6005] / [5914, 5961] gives -0.042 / 17.1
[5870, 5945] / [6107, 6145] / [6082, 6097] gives -0.021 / 17.2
